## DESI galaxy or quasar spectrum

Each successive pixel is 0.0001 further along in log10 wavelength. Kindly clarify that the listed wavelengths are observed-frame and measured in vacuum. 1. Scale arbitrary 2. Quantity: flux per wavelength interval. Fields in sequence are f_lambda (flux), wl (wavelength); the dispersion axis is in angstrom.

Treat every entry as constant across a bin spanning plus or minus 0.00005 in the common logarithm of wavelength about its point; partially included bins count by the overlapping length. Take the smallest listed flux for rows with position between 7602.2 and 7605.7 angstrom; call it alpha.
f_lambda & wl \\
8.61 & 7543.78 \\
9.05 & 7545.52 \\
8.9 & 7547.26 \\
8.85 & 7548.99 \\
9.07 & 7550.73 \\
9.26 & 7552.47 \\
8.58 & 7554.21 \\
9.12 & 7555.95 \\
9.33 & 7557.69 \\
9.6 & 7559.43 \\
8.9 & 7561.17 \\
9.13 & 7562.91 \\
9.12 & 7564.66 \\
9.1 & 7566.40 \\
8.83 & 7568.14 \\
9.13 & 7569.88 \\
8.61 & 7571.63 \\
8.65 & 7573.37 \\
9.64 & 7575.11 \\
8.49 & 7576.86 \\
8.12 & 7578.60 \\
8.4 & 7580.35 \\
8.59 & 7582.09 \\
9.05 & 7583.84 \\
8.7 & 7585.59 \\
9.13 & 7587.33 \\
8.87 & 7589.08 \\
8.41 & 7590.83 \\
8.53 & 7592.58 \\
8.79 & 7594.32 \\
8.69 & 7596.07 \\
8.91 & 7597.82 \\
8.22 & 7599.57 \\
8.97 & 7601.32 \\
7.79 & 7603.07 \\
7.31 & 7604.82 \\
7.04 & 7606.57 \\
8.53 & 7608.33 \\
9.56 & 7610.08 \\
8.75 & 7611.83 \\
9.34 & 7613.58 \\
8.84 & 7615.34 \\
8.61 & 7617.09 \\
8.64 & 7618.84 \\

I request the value 7.31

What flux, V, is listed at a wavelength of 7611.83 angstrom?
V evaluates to 8.75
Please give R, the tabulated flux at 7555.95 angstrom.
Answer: 9.12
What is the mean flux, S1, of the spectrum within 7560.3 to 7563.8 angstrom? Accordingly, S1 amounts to 9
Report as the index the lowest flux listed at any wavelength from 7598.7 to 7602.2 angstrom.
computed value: 8.22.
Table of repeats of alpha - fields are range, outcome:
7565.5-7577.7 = 8.49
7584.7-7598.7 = 8.41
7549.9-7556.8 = 8.58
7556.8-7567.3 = 8.9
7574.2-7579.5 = 8.12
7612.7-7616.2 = 8.84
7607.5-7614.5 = 8.53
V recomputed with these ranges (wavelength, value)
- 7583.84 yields 9.05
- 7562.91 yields 9.13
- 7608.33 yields 8.53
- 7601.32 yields 8.97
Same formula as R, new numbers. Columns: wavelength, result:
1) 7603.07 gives 7.79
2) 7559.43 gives 9.6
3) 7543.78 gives 8.61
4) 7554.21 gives 8.58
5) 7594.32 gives 8.79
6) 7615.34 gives 8.84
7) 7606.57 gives 7.04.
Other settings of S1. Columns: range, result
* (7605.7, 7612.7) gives 8.47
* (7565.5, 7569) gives 8.98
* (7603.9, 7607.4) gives 7.19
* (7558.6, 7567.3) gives 9.16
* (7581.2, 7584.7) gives 8.82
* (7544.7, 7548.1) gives 8.97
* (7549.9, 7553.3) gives 9.16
